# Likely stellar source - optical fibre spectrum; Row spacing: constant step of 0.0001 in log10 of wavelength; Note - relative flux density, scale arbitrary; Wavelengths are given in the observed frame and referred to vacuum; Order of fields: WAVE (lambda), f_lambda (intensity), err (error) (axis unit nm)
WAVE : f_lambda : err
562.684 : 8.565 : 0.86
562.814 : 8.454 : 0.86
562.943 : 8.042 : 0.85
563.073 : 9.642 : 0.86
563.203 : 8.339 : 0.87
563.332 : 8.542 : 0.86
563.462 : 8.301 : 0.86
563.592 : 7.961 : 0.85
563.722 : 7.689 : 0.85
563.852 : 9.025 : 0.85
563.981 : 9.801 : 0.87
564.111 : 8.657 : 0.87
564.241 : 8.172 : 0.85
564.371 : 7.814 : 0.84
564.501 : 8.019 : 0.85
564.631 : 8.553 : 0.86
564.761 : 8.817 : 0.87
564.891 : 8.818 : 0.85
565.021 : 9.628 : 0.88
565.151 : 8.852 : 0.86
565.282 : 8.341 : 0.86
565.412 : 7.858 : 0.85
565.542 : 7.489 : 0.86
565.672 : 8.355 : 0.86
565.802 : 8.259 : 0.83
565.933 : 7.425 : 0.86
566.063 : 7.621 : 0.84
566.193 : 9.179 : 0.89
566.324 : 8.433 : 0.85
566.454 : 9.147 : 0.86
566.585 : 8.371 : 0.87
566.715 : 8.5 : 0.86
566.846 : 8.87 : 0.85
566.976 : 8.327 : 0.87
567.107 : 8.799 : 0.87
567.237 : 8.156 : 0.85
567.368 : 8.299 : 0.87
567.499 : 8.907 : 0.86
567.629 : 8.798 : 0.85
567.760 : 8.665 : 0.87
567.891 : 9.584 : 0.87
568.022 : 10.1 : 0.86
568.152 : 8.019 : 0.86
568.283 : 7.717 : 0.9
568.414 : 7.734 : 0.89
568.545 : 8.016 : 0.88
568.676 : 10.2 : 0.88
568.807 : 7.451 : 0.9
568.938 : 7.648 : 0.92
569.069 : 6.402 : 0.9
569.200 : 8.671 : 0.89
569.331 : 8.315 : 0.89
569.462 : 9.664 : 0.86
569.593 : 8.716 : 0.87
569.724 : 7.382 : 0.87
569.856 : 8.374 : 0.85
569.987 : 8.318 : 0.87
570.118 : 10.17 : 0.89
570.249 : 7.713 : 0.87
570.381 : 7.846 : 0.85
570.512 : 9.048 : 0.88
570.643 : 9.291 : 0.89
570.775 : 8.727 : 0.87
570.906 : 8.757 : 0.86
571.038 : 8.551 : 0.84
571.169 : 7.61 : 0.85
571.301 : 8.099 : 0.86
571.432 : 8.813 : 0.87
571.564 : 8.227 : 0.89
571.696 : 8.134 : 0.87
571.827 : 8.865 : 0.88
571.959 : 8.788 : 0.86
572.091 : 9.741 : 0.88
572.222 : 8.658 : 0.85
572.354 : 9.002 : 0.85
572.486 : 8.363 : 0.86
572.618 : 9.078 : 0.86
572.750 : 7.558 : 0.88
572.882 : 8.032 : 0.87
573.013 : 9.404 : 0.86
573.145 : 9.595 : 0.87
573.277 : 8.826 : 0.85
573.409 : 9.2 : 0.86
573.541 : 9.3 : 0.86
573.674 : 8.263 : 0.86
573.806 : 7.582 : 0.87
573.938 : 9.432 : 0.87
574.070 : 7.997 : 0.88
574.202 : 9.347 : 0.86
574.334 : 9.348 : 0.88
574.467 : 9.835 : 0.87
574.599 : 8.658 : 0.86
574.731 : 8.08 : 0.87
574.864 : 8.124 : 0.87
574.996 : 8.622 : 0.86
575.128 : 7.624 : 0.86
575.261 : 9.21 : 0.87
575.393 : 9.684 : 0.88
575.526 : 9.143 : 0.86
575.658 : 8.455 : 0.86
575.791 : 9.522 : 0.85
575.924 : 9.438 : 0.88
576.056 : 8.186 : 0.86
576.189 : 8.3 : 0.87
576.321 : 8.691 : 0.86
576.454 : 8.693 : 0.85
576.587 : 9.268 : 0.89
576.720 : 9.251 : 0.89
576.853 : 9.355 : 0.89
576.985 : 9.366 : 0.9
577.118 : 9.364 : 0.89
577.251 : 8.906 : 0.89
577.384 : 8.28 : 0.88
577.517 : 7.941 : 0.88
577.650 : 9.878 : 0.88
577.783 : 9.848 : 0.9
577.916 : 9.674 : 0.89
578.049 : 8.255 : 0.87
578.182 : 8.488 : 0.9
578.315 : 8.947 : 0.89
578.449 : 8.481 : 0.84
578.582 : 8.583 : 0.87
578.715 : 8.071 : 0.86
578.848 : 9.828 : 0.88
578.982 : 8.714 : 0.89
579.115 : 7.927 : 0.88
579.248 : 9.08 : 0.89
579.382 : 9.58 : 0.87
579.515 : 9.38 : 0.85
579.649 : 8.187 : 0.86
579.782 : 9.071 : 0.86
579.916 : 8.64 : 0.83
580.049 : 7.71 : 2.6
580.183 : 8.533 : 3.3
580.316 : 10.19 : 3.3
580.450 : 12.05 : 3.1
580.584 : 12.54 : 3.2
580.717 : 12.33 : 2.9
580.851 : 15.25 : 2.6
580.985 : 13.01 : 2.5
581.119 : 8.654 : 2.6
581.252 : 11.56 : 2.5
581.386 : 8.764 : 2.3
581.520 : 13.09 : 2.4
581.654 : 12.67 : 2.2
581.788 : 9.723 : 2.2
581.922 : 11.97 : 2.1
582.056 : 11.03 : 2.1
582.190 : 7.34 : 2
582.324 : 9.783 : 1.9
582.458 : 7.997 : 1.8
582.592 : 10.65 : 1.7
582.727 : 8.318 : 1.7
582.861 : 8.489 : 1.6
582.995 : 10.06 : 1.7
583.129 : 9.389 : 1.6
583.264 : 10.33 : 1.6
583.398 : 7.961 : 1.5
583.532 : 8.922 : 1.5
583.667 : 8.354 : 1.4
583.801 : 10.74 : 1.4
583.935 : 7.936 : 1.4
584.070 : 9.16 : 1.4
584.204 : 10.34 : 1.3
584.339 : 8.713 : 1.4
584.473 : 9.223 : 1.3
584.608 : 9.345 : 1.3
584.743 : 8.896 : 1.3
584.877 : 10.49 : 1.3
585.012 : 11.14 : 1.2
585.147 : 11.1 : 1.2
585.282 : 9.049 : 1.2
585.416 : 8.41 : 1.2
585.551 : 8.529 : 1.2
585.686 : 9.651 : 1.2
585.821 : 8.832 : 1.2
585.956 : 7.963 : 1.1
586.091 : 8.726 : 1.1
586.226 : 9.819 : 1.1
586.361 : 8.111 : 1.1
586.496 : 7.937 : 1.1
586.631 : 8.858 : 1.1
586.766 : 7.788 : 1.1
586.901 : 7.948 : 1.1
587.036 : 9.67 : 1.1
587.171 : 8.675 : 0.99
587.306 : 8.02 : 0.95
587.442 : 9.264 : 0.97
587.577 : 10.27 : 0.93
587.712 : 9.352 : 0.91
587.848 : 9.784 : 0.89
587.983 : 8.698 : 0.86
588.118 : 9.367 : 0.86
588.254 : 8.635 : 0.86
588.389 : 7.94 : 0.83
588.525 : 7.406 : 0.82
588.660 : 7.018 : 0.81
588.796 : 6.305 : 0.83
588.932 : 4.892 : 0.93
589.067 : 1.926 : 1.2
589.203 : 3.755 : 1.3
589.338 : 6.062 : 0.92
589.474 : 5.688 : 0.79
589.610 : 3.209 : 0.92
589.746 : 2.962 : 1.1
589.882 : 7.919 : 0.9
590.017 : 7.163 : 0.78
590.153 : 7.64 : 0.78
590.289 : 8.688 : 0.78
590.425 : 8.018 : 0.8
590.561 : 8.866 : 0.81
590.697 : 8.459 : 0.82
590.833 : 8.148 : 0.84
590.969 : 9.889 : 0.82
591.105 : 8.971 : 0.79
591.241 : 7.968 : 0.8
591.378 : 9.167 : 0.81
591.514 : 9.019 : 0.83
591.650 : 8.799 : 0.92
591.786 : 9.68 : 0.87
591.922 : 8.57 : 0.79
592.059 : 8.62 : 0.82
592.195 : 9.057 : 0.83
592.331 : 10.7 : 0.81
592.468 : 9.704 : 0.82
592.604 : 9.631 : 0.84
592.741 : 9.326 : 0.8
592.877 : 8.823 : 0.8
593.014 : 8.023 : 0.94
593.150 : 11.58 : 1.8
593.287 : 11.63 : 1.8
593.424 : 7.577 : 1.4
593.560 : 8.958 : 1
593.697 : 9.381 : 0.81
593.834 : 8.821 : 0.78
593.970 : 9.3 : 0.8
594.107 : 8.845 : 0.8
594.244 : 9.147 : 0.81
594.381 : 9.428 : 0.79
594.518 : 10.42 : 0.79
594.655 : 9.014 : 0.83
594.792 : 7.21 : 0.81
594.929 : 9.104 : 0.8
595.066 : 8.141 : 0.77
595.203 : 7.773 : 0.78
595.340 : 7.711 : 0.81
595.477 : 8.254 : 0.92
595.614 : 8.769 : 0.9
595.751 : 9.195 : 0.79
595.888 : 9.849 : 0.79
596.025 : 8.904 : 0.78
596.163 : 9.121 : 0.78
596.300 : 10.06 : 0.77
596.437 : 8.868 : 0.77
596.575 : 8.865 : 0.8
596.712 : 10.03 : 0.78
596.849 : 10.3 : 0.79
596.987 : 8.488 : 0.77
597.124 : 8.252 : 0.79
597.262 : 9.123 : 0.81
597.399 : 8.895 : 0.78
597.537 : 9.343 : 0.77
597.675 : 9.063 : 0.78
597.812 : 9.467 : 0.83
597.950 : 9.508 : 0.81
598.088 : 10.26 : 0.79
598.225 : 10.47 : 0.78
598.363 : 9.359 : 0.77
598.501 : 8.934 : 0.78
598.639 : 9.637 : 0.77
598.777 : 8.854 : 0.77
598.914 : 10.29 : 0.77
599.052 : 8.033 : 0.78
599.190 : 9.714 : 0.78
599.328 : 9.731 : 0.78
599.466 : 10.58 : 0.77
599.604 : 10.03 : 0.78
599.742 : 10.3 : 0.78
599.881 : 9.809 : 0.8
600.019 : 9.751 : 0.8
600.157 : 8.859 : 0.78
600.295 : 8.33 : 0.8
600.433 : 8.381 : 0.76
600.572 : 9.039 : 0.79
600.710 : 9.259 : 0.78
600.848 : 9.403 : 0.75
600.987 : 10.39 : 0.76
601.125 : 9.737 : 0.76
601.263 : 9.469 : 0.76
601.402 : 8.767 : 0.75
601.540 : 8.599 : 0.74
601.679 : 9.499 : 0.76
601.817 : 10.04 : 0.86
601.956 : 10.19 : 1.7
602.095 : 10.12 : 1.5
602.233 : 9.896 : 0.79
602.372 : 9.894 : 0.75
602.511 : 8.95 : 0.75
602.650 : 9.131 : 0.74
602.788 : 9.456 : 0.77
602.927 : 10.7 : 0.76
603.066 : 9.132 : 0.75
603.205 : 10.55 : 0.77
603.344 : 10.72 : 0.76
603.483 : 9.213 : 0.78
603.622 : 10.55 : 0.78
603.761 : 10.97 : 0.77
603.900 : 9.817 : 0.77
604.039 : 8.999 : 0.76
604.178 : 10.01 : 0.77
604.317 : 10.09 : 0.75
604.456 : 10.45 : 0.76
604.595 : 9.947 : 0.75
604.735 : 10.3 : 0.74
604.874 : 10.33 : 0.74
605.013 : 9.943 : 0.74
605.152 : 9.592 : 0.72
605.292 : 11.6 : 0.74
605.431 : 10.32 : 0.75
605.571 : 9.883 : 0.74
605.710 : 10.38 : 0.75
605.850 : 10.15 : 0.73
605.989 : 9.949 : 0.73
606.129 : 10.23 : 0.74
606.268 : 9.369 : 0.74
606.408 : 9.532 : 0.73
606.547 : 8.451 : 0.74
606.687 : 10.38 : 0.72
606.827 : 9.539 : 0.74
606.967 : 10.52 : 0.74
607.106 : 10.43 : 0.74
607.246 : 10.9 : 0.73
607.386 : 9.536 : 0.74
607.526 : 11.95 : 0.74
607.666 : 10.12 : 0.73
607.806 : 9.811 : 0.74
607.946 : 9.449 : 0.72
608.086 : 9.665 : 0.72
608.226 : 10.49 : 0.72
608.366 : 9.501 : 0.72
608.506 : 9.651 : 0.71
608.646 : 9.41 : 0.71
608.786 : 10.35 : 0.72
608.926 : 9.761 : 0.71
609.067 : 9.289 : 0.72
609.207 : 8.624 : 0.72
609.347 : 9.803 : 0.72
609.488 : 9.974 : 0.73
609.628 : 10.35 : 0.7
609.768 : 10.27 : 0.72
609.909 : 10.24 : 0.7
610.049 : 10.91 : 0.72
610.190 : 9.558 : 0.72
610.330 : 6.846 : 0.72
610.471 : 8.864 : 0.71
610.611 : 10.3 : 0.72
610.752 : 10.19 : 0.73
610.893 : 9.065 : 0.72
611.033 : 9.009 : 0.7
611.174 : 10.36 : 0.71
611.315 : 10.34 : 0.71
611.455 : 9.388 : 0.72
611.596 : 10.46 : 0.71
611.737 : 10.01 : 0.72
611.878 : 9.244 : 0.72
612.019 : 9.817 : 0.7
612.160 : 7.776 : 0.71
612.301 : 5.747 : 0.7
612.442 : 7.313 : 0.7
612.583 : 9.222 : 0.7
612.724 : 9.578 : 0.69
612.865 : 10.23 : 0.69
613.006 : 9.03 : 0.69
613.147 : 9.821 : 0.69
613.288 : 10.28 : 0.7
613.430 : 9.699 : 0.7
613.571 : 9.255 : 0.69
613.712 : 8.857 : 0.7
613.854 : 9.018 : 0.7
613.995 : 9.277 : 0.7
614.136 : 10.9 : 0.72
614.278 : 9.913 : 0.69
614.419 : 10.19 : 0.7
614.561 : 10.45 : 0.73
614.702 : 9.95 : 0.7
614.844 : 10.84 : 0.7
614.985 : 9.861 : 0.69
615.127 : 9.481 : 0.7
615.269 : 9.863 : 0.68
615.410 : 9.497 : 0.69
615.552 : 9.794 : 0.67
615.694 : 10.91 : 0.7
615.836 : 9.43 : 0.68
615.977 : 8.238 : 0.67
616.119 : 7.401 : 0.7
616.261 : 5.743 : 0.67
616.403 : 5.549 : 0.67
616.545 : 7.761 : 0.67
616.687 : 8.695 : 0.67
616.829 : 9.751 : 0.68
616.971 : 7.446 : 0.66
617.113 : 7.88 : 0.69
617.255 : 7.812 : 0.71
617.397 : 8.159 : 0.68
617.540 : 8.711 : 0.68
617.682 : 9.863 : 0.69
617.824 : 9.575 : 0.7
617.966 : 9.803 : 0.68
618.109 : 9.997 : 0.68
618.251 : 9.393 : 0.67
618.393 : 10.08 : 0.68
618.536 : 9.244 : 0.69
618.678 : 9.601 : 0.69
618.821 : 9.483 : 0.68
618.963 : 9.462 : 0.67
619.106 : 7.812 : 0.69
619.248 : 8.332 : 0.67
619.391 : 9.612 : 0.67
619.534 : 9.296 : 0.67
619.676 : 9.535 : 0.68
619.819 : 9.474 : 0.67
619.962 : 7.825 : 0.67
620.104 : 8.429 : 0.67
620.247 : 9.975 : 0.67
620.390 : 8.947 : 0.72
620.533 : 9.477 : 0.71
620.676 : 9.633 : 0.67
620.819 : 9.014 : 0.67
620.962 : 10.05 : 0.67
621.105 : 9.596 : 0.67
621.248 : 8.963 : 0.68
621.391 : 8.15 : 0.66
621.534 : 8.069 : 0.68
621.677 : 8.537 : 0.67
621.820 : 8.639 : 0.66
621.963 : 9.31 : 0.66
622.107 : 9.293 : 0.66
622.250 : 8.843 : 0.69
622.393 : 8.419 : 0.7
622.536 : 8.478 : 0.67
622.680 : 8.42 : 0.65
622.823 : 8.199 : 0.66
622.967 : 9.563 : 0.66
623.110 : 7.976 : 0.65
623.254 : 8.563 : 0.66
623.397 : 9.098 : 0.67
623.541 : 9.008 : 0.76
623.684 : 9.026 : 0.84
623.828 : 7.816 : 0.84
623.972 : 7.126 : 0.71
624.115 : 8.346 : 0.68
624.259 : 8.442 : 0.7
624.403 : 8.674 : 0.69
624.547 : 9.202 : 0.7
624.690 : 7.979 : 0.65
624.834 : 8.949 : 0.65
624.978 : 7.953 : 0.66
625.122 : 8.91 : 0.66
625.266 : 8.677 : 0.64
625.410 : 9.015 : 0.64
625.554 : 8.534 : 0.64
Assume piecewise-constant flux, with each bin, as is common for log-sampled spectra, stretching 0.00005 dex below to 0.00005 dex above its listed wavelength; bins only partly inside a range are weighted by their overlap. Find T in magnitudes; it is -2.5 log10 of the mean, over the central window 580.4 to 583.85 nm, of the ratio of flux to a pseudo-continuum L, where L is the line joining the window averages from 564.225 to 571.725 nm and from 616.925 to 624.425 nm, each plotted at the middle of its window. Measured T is -0.21 mag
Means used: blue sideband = 8.45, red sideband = 8.88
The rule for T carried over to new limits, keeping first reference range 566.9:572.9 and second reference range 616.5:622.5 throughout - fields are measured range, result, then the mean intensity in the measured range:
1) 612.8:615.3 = -0.10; 9.83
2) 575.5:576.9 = -0.04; 8.92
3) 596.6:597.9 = -0.05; 9.21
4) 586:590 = 0.17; 7.45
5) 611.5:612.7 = 0.02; 8.74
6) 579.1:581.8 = -0.21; 10.4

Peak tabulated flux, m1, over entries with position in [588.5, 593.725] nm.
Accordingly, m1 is 11.63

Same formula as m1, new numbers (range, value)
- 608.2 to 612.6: 10.91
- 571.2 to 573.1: 9.741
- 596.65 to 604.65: 10.97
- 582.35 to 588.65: 11.14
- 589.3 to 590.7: 8.866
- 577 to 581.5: 15.25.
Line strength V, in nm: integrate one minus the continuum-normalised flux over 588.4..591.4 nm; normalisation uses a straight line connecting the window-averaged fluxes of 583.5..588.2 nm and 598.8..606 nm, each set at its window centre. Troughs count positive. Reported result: 0.80 nm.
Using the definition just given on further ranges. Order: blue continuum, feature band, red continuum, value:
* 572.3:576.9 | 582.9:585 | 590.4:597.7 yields -0.10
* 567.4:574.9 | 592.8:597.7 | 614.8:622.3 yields -0.15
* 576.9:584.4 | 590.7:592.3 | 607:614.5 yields 0.12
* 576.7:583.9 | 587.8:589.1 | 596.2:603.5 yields 0.31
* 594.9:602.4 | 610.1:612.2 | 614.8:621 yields -0.08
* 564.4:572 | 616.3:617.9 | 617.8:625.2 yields 0.11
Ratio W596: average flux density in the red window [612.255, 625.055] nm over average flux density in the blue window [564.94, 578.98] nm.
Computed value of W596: 1.03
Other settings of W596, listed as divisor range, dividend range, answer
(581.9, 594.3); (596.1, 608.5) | 1.13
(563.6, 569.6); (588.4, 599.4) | 1.01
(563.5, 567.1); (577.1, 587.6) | 1.12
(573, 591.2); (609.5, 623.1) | 1.03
